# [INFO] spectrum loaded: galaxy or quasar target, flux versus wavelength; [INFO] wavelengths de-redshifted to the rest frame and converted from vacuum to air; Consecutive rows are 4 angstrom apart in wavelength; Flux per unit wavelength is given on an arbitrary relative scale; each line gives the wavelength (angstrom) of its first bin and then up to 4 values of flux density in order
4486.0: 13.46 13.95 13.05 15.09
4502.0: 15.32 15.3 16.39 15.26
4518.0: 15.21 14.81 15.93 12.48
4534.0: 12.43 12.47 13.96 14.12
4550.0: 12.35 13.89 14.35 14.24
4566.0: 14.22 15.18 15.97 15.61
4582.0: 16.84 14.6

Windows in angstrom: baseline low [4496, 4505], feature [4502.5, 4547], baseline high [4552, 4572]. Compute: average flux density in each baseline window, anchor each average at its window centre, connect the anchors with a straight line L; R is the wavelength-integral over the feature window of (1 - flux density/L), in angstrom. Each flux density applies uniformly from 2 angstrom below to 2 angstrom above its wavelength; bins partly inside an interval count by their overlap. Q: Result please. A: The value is 1.4 angstrom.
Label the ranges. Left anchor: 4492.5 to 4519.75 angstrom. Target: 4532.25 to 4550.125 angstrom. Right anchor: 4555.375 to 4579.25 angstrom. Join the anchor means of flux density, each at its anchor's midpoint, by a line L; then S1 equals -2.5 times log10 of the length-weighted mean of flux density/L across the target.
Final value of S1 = 0.14 mag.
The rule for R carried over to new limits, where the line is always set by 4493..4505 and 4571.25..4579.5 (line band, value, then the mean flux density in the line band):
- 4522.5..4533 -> 0.7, 14.1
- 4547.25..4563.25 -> 1.8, 13.7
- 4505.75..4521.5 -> -0.7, 15.5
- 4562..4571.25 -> 0.6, 14.6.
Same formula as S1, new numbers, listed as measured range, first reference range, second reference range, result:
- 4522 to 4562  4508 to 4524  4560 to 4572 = 0.10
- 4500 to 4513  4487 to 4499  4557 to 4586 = -0.11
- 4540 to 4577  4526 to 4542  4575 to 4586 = 0.02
